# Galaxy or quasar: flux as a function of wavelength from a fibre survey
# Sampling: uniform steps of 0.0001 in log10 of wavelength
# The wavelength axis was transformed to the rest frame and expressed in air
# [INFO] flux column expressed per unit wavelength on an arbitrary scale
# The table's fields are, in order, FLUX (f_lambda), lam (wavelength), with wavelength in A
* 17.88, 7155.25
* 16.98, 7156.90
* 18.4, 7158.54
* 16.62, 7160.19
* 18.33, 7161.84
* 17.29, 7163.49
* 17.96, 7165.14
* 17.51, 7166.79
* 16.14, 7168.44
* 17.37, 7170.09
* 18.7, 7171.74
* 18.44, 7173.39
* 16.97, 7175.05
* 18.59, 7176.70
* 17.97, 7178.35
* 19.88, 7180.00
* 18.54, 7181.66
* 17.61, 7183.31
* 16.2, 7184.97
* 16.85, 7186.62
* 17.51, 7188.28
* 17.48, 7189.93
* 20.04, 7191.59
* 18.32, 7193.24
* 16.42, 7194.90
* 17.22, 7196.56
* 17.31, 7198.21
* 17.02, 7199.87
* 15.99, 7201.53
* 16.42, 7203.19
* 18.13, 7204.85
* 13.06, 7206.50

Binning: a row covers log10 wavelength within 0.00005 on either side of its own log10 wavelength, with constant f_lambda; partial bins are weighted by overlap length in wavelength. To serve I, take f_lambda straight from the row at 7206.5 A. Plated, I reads 13.06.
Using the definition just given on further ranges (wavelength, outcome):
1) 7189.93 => 17.48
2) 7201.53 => 15.99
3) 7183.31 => 17.61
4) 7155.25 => 17.88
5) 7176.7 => 18.59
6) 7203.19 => 16.42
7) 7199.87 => 17.02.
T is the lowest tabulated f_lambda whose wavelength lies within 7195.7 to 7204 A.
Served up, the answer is 15.99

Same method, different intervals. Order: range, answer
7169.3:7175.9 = 16.97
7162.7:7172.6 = 16.14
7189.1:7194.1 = 17.48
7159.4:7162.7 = 16.62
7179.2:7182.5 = 18.54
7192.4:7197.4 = 16.42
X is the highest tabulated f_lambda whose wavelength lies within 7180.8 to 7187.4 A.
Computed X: 18.54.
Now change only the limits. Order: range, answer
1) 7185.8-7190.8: 17.51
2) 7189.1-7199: 20.04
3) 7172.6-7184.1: 19.88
